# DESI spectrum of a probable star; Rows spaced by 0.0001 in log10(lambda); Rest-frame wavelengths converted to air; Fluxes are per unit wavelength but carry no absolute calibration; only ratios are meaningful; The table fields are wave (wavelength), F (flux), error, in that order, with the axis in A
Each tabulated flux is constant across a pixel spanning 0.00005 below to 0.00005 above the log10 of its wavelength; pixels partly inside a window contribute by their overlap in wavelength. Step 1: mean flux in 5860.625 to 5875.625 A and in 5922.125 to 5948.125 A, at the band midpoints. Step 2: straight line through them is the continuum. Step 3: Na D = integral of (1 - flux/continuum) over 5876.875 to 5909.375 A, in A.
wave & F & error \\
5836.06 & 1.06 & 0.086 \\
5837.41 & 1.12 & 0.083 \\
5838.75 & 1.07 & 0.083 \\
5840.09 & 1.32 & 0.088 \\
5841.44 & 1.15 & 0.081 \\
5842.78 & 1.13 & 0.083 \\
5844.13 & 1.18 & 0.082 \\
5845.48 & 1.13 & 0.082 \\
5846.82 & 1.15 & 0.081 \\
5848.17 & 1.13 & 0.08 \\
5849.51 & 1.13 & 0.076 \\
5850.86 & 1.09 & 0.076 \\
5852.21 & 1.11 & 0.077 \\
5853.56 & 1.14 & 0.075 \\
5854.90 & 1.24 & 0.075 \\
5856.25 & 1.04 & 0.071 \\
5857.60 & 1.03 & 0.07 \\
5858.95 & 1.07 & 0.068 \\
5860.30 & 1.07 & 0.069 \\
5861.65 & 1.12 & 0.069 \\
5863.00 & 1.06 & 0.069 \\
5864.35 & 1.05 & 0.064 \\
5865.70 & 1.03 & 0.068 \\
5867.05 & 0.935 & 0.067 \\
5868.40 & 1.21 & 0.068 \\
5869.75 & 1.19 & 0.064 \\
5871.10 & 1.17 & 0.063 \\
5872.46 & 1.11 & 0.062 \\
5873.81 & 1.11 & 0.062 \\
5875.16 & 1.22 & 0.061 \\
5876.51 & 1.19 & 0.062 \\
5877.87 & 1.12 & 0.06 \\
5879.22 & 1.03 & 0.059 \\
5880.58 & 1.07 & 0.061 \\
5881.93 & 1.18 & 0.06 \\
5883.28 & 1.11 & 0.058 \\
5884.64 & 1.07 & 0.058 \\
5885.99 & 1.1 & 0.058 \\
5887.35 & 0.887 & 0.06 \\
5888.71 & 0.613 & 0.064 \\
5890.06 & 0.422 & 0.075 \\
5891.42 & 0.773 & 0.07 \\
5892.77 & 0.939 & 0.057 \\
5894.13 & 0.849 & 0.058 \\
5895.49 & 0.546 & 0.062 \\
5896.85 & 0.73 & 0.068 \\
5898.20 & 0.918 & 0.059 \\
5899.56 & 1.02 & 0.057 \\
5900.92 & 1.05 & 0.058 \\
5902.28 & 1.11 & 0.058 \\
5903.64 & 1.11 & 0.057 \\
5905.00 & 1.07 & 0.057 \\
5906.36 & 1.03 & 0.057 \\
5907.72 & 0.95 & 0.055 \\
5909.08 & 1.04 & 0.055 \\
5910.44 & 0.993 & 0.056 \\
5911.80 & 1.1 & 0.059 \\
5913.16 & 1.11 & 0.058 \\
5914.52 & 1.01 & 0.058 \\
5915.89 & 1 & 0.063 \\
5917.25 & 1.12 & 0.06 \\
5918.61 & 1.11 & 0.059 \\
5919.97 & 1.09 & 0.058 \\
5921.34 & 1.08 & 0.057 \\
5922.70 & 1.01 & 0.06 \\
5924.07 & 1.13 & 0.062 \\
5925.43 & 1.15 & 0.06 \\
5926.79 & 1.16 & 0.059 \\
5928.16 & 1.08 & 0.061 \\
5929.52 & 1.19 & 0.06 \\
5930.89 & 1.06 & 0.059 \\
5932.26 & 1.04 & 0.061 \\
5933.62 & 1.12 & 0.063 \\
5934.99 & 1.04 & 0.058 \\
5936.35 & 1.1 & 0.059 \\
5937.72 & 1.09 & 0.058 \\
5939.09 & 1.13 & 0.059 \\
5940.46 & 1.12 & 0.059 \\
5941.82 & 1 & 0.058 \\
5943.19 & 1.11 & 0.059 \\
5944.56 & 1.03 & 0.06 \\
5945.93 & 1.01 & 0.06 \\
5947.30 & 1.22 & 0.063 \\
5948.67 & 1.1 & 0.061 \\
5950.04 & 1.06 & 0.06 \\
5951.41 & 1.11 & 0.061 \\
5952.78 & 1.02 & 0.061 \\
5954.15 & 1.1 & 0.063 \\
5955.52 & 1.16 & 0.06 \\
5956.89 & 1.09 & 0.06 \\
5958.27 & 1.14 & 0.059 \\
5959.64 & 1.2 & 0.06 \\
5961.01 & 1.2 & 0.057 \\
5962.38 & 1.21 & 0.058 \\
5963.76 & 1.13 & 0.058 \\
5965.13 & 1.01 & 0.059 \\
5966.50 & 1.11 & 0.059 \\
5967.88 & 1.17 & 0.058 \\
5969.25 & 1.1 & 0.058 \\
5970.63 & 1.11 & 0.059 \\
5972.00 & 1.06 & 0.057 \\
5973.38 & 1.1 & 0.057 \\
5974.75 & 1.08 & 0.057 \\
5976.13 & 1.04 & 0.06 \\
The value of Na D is 4.5 A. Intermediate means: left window 1.11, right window 1.09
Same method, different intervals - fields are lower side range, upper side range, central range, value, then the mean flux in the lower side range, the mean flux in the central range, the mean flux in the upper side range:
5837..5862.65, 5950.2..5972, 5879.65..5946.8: 6.37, 1.13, 1.02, 1.12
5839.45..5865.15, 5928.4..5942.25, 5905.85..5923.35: 0.78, 1.12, 1.05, 1.09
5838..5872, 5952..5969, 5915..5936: 0.62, 1.12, 1.09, 1.13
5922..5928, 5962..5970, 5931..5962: 0.38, 1.11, 1.1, 1.12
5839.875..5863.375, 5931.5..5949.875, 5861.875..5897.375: 3.85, 1.12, 0.991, 1.08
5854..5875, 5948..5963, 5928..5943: 0.42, 1.1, 1.09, 1.13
